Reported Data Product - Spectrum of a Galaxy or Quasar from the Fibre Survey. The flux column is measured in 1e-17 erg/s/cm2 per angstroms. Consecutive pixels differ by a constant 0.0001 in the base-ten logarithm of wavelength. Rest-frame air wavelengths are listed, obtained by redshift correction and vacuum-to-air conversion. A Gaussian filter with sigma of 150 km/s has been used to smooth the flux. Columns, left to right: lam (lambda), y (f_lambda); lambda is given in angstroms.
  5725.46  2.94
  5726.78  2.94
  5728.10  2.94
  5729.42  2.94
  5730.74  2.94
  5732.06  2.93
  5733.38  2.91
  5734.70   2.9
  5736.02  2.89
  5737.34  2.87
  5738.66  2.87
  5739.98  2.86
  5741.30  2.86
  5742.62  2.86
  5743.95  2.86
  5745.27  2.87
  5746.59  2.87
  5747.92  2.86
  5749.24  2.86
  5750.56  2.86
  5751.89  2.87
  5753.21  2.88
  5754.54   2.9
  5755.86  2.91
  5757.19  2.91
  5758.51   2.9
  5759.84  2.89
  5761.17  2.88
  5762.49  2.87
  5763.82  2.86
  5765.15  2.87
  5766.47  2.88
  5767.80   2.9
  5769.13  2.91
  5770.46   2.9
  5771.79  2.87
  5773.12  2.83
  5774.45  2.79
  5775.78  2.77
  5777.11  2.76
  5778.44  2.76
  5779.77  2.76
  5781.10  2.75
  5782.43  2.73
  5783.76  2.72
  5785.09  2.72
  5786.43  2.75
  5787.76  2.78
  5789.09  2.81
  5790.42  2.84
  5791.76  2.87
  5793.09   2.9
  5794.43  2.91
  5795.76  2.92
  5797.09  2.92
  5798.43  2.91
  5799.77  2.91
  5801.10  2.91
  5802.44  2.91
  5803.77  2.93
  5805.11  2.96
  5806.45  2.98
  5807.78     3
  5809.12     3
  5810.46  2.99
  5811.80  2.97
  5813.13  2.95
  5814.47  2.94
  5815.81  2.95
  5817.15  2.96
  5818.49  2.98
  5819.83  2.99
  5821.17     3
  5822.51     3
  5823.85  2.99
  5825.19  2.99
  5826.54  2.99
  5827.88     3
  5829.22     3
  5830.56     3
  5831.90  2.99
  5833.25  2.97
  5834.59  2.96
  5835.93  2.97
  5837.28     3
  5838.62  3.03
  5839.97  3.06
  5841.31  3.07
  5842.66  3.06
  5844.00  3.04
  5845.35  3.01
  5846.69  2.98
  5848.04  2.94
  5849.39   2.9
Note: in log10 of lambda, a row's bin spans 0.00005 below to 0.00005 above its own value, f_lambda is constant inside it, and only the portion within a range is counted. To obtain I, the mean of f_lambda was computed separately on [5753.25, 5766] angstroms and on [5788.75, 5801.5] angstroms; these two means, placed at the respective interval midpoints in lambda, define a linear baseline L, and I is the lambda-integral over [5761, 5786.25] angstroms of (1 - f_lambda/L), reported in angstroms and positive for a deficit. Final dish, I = 0.65 angstroms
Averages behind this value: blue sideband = 2.89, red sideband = 2.89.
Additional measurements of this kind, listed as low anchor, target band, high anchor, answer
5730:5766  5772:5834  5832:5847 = 1.3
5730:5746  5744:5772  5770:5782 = -0.4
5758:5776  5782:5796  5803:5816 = 0.5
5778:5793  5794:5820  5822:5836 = -0.6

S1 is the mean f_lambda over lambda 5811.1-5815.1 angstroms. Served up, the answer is 2.96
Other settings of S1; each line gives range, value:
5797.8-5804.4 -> 2.92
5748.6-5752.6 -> 2.87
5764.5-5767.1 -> 2.88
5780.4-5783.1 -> 2.74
